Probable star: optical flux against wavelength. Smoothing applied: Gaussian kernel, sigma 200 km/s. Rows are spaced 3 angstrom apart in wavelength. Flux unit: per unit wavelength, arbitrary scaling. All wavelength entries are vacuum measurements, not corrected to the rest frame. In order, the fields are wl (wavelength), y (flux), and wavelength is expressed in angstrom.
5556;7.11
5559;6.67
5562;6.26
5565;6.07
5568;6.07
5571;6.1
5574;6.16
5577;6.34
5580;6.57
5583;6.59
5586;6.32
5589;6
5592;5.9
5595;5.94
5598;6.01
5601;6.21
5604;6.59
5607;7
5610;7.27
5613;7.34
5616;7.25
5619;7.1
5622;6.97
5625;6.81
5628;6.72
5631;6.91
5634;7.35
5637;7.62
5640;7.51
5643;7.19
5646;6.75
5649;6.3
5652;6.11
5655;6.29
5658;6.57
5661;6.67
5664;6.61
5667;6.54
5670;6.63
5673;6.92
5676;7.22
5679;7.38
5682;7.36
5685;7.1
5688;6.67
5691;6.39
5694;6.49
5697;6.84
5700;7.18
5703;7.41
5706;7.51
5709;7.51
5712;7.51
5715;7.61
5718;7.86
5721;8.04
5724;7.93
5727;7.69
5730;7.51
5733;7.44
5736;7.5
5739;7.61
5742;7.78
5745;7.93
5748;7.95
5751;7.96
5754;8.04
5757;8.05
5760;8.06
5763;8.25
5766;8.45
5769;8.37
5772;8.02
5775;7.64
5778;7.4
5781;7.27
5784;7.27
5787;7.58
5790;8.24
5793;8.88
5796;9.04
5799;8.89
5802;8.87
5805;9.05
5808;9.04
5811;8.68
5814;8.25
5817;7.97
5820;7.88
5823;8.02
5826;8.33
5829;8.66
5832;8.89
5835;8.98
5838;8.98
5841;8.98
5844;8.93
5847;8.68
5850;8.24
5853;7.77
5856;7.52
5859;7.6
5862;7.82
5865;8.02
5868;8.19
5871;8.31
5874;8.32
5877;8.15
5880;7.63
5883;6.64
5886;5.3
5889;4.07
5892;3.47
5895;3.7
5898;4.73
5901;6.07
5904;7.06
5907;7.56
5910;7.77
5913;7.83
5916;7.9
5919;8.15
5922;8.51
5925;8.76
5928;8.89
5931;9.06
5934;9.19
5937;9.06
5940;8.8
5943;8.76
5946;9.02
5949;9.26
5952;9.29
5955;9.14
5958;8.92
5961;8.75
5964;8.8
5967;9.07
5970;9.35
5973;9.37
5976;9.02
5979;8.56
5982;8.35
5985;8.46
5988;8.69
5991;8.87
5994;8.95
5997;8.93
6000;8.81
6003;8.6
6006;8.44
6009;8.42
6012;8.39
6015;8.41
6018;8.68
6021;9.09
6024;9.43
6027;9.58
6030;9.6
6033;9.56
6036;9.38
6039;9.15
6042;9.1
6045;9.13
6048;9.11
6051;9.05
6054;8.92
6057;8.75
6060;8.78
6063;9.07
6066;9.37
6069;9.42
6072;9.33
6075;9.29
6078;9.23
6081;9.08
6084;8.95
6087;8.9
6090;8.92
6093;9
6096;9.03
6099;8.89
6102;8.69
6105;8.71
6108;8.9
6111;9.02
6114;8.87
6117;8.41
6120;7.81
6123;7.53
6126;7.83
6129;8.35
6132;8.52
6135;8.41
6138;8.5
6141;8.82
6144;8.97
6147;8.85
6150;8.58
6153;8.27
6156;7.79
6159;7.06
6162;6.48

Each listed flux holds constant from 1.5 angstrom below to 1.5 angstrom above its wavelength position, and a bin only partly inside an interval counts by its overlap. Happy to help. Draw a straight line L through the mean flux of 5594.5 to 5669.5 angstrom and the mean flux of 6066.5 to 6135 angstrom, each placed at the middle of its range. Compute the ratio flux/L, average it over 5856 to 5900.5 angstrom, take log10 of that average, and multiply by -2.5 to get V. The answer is 0.19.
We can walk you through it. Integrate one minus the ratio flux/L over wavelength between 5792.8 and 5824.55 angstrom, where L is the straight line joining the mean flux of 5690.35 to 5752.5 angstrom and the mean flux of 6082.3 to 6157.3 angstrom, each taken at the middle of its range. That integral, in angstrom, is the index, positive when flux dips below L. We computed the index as -3.4 angstrom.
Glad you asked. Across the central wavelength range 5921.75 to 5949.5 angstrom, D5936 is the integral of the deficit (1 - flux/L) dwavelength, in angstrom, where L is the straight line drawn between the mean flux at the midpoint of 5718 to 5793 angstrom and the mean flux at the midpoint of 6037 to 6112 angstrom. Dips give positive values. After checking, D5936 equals -1.4 angstrom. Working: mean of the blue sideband 7.85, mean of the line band 8.94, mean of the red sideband 9.03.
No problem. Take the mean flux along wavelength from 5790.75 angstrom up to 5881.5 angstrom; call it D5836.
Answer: 8.42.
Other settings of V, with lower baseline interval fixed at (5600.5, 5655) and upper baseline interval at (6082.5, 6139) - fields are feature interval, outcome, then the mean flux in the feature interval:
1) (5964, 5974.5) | -0.14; 9.2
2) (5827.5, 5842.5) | -0.16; 8.9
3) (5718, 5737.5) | -0.06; 7.7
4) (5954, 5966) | -0.11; 8.9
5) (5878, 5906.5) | 0.38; 5.53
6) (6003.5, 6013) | -0.03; 8.44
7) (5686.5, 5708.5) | 0.03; 6.95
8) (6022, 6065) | -0.10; 9.19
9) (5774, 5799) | -0.07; 7.98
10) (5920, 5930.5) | -0.10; 8.73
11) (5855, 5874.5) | -0.03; 7.96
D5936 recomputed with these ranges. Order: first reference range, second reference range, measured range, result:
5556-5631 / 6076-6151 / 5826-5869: -4.54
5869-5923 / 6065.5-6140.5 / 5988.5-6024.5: -4.26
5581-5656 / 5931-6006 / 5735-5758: -1.01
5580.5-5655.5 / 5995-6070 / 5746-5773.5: -2.27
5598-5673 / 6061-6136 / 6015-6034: -1.73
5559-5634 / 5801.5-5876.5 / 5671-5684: -0.06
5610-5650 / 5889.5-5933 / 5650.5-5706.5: 2.00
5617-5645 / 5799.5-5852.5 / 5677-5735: 2.70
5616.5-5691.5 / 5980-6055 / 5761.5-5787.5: -0.90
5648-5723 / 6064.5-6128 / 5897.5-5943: -0.06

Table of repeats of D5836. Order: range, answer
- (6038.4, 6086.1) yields 9.1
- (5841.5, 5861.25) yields 8.16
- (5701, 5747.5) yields 7.66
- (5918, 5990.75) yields 8.89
